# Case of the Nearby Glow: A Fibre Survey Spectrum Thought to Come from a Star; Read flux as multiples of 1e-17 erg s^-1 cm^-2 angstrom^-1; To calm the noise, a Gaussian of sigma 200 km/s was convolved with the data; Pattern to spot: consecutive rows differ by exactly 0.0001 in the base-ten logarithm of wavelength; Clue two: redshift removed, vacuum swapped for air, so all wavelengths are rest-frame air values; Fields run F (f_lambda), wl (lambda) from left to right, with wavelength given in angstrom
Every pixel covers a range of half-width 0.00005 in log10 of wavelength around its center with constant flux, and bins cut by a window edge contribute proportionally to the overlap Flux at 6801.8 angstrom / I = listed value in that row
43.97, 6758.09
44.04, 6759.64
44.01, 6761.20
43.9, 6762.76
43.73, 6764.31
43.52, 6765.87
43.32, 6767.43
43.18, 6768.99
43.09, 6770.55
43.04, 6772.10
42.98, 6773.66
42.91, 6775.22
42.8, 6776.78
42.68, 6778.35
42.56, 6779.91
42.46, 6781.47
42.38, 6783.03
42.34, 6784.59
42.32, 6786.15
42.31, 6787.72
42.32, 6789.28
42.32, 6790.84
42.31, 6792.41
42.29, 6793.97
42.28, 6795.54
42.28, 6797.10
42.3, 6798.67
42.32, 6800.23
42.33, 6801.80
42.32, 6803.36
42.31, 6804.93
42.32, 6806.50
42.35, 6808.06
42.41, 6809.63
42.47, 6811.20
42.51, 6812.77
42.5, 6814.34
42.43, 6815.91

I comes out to 42.33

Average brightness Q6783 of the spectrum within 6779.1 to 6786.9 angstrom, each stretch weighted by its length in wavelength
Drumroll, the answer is 42.5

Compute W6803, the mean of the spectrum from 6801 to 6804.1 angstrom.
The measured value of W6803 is 42.4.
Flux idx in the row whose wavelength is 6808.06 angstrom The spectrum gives 42.35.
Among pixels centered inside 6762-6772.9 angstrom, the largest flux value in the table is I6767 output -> 43.9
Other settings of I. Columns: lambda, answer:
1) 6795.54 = 42.28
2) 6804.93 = 42.31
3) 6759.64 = 44.04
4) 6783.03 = 42.38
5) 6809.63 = 42.41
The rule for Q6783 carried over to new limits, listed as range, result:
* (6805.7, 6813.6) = 42.4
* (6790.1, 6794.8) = 42.2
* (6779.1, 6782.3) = 42.6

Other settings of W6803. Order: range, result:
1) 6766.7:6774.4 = 43.2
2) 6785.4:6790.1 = 42.3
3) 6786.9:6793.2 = 42.3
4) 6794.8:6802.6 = 42.3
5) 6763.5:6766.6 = 43.7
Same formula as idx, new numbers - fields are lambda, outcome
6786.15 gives 42.32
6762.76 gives 43.9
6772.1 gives 43.04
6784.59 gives 42.34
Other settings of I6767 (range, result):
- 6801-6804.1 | 42.33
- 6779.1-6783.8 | 42.56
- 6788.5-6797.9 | 42.32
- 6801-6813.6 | 42.51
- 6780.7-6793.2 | 42.46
